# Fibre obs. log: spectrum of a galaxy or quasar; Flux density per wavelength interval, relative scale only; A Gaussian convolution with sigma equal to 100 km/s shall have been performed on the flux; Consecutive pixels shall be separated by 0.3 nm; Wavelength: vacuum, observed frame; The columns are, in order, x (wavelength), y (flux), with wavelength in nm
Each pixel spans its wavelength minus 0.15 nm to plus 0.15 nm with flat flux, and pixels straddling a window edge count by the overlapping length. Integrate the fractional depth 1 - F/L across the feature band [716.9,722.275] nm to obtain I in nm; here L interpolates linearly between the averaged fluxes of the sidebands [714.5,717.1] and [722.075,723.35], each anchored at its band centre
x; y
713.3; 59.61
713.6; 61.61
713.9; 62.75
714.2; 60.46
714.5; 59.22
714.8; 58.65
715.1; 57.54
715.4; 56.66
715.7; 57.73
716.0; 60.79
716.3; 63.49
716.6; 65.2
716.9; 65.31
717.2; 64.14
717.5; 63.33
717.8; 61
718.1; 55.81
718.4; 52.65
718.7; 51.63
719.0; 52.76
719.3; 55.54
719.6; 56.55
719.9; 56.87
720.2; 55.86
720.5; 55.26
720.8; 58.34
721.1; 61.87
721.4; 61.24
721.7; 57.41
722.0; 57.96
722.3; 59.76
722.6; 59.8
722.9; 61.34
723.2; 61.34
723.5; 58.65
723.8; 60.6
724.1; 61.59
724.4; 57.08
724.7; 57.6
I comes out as 0.241 nm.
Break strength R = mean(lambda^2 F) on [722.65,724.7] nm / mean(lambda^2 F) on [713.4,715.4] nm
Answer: 1.0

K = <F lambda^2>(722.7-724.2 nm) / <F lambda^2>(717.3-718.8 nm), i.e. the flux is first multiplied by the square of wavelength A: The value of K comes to 1.07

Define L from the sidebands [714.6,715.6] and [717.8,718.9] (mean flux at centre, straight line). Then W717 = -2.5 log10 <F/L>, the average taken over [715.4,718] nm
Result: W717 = -0.11 mag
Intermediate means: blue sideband 57.7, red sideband 54.4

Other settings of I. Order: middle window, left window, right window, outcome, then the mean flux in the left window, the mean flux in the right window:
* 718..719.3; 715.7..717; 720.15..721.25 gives 0.15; 62.9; 58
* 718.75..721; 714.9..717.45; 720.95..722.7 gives 0.17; 61.4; 59.7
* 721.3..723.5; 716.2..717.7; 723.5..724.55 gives 0.03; 64.2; 59.6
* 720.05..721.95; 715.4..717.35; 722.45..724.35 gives 0.08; 62.3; 60.4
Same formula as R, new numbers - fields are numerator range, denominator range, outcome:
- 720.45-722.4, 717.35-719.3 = 1.06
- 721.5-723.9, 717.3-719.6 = 1.07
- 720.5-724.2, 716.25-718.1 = 0.96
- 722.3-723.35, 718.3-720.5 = 1.12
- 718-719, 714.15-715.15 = 0.91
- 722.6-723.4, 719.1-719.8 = 1.10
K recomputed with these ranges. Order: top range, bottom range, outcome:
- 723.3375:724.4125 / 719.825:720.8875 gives 1.07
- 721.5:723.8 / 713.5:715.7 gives 1.03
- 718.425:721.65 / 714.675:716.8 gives 0.95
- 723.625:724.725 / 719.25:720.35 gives 1.07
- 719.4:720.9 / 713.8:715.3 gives 0.96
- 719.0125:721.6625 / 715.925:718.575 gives 0.95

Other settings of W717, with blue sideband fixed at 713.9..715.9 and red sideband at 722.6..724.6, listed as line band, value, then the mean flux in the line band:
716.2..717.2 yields -0.10 mag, 64.6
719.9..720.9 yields 0.06 mag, 56.5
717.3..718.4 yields 0.00 mag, 59.2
